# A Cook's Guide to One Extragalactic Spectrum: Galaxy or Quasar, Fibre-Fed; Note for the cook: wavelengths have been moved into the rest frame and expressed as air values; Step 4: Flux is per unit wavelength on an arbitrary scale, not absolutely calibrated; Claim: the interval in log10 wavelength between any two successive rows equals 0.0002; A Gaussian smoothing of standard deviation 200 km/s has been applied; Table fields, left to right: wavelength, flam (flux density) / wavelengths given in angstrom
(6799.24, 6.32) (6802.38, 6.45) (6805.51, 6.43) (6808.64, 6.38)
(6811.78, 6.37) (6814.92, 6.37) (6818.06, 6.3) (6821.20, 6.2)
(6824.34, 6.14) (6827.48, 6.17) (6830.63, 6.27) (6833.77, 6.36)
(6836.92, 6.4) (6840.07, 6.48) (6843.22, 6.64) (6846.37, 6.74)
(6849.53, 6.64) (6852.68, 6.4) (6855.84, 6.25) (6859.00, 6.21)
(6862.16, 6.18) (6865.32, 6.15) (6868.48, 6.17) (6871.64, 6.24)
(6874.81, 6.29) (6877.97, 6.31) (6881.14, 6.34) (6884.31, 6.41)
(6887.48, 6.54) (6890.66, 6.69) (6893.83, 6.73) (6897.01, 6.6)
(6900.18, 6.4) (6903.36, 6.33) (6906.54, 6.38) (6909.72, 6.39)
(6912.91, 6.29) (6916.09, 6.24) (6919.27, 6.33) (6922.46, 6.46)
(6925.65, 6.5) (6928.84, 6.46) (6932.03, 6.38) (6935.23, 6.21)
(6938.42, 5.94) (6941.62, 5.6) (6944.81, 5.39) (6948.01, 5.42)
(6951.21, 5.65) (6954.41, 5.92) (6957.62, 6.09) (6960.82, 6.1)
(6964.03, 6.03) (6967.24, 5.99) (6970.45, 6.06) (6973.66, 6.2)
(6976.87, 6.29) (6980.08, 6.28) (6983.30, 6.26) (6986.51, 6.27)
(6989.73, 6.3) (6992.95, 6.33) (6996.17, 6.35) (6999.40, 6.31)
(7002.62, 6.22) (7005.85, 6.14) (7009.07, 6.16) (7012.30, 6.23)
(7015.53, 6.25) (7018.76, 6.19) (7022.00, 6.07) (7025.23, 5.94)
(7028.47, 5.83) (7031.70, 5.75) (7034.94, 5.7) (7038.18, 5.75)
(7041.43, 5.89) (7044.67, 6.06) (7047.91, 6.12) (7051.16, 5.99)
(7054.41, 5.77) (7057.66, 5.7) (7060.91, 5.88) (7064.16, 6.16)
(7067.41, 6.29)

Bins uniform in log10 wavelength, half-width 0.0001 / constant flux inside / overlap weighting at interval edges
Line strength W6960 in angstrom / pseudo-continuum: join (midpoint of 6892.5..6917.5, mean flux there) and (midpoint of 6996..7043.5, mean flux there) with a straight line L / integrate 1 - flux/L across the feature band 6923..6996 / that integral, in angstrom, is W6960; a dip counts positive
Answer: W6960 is 1.8 angstrom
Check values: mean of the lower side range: 6.42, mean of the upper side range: 6.04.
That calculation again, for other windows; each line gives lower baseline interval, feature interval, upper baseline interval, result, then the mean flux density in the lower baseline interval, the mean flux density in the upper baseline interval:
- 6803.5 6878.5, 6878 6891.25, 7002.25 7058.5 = -0.4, 6.34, 5.98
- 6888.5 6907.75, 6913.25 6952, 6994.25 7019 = 2.2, 6.52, 6.23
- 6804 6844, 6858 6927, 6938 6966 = -3.8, 6.34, 5.79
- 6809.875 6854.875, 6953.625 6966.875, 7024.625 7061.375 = 0.1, 6.39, 5.86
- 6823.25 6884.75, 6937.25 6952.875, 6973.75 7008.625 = 1.7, 6.34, 6.27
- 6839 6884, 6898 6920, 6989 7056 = -0.3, 6.36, 6.06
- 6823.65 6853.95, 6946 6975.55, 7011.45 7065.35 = 1.0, 6.43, 5.95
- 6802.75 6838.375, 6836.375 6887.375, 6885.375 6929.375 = 0.1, 6.31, 6.45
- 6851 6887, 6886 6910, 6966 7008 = -0.9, 6.28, 6.23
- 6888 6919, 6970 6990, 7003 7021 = 0.1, 6.45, 6.19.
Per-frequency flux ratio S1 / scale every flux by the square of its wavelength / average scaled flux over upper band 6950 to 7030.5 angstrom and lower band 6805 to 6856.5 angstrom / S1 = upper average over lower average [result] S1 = 1.01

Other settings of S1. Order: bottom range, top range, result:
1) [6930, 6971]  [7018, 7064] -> 1.03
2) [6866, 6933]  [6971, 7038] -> 0.99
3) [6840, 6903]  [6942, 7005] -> 0.97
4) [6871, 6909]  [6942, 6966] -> 0.92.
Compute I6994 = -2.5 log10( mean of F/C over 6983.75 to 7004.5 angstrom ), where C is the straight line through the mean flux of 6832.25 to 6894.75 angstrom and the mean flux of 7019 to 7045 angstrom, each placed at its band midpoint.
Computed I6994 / -0.05 mag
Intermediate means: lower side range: 6.4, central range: 6.29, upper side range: 5.88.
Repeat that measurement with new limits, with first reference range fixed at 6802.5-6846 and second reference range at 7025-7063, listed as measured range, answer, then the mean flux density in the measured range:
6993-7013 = -0.05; 6.24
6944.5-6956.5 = 0.08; 5.63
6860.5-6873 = 0.01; 6.19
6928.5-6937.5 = -0.03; 6.3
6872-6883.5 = -0.01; 6.31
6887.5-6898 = -0.08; 6.65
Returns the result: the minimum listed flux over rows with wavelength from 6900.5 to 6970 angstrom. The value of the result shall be 5.39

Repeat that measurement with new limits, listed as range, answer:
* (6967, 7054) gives 5.7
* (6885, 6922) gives 6.24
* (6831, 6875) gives 6.15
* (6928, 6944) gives 5.6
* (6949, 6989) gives 5.65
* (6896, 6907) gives 6.33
